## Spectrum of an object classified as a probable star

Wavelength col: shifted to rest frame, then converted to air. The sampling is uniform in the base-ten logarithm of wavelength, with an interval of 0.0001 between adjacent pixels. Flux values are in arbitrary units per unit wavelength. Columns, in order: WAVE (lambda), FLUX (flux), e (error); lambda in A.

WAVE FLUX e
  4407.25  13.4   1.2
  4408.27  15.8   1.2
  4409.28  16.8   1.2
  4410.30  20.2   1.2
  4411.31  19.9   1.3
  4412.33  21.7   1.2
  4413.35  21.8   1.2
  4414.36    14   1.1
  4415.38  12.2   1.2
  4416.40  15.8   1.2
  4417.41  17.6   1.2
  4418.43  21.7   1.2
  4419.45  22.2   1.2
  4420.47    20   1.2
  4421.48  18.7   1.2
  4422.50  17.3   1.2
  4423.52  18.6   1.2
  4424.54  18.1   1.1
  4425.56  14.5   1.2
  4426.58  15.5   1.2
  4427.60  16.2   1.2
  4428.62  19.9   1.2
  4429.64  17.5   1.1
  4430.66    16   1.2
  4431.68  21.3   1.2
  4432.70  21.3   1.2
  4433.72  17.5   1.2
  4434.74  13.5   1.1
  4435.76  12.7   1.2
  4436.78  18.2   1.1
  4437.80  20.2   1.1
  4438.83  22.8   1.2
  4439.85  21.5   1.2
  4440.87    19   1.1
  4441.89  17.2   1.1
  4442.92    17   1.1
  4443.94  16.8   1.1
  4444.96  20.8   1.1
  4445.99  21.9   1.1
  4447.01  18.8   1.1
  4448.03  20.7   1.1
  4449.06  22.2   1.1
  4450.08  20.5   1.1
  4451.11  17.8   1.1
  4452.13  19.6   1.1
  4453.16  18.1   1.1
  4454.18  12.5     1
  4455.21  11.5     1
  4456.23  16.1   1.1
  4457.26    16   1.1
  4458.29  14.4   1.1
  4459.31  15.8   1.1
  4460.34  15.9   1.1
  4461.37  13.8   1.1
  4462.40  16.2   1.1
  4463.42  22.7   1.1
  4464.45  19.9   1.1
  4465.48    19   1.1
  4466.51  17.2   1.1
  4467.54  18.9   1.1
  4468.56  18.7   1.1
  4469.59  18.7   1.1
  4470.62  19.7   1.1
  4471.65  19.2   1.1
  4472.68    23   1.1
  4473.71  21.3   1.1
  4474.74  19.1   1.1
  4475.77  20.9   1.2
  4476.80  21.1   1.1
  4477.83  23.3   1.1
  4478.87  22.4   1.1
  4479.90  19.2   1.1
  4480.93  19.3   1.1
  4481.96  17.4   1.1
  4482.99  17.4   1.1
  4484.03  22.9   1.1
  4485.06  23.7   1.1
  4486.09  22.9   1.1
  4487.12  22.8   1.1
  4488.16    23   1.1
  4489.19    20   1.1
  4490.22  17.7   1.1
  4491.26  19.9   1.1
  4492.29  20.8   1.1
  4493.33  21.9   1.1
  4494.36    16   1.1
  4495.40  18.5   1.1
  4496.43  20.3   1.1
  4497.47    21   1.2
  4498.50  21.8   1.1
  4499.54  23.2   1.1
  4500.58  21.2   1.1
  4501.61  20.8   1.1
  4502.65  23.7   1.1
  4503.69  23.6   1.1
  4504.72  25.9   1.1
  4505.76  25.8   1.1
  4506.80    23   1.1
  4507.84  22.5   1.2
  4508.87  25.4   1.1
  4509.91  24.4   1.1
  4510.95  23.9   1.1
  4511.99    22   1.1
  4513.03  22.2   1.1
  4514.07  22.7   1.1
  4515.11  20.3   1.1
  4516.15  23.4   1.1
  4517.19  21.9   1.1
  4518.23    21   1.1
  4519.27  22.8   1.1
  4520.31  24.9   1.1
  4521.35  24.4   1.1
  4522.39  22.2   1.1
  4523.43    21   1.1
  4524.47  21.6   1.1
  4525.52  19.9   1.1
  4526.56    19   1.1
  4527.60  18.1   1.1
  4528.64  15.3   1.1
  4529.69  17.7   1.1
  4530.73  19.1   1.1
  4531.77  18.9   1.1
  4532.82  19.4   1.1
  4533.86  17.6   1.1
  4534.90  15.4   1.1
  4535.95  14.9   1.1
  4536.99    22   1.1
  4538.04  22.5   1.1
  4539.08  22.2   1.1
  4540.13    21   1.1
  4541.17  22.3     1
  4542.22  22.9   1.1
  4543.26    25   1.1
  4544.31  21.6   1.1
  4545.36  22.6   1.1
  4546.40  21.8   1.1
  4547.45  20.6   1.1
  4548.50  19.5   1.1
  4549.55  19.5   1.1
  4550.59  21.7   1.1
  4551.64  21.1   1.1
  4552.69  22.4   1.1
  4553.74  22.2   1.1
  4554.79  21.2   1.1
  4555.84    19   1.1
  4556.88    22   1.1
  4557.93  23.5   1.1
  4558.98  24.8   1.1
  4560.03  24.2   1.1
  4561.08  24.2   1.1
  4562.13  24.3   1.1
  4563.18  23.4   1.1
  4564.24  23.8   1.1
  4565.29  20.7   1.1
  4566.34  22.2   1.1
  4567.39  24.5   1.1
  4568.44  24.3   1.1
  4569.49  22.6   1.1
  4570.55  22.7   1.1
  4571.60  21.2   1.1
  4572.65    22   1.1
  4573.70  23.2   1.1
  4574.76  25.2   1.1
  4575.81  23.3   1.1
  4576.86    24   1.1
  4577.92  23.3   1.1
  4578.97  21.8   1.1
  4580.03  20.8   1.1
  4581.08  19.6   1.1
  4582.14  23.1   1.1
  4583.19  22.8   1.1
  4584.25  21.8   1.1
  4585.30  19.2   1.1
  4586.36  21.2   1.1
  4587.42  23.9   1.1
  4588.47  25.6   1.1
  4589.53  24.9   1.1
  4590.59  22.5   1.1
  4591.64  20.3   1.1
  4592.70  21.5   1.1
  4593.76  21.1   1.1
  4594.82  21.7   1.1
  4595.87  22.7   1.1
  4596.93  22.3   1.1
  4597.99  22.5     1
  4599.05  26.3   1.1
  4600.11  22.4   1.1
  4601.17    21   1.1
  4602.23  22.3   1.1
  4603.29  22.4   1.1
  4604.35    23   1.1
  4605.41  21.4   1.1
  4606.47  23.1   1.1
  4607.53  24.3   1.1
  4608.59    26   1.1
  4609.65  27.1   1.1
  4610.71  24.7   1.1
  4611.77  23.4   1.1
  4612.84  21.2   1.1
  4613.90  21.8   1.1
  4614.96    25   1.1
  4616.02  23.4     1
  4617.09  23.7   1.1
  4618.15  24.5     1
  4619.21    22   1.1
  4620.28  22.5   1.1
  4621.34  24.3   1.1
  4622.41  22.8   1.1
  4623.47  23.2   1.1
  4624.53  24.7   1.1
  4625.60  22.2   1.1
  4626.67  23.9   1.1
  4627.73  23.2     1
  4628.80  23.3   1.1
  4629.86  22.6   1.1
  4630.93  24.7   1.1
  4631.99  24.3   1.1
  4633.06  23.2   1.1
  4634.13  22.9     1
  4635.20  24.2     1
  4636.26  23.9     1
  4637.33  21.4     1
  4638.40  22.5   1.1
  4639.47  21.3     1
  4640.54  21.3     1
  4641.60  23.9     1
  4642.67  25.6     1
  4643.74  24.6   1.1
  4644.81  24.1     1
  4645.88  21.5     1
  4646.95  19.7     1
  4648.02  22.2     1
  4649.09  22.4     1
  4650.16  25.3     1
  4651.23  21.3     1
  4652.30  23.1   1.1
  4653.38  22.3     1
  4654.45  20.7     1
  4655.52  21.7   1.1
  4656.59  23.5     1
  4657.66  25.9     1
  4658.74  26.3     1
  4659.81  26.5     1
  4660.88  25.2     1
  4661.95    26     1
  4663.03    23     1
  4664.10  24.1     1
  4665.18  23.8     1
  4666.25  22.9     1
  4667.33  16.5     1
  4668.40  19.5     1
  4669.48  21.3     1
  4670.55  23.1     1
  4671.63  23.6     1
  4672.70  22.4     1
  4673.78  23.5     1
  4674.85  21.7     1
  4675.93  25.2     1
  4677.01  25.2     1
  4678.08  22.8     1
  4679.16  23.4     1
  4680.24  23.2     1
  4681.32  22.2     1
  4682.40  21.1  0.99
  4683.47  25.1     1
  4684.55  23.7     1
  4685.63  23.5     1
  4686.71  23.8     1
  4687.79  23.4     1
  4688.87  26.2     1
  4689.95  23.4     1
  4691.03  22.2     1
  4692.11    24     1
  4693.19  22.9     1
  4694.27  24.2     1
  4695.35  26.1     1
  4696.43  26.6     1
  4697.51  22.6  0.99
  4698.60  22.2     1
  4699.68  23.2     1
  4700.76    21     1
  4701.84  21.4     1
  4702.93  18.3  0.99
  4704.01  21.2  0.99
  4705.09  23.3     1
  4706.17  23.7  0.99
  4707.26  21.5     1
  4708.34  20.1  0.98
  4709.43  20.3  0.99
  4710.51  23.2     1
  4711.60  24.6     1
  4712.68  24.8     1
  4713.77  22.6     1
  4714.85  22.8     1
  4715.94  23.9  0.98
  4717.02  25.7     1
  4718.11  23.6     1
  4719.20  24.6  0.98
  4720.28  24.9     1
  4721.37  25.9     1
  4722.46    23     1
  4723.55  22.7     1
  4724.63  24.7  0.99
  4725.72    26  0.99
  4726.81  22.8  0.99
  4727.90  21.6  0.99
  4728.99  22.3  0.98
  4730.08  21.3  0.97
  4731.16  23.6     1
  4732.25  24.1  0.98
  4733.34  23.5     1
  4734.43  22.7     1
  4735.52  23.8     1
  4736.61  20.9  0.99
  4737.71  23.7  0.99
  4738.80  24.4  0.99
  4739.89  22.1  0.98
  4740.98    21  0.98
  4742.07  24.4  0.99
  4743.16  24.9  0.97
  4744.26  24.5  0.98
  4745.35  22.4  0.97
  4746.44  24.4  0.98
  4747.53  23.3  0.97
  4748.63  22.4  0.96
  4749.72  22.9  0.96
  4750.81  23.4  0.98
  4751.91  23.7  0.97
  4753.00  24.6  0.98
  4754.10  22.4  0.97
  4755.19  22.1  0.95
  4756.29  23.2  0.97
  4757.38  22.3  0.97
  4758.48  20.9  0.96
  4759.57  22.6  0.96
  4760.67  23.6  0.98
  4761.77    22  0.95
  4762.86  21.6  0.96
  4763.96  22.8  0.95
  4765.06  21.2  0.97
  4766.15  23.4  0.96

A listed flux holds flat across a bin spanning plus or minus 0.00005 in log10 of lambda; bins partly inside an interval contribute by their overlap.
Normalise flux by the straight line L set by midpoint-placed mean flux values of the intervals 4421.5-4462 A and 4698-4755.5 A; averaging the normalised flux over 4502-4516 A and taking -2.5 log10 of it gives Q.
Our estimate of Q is -0.23 mag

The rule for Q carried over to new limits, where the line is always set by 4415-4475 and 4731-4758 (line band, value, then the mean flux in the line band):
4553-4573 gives -0.13 mag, 22.8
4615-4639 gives -0.10 mag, 23.4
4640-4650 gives -0.07 mag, 22.9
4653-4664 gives -0.11 mag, 24.2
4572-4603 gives -0.10 mag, 22.5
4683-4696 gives -0.08 mag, 24.1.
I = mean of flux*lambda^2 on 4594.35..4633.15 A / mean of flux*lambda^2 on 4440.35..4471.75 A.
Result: 1.39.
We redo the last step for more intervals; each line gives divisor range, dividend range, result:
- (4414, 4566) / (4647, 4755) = 1.26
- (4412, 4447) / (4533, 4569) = 1.26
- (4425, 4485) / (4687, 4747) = 1.41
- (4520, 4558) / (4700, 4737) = 1.20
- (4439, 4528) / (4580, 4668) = 1.20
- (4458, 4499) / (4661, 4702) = 1.28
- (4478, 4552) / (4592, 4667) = 1.15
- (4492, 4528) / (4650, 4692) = 1.13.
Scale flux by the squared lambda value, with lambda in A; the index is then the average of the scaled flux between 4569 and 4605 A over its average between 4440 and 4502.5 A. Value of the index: 1.22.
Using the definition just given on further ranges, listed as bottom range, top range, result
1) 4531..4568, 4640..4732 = 1.14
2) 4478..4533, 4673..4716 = 1.17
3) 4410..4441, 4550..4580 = 1.33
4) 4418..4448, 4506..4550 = 1.19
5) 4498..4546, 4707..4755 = 1.18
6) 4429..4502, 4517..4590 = 1.18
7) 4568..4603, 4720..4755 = 1.11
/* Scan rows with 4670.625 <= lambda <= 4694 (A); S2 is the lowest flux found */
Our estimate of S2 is 21.1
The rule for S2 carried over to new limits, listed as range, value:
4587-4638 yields 20.3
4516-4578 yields 14.9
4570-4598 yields 19.2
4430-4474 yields 11.5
